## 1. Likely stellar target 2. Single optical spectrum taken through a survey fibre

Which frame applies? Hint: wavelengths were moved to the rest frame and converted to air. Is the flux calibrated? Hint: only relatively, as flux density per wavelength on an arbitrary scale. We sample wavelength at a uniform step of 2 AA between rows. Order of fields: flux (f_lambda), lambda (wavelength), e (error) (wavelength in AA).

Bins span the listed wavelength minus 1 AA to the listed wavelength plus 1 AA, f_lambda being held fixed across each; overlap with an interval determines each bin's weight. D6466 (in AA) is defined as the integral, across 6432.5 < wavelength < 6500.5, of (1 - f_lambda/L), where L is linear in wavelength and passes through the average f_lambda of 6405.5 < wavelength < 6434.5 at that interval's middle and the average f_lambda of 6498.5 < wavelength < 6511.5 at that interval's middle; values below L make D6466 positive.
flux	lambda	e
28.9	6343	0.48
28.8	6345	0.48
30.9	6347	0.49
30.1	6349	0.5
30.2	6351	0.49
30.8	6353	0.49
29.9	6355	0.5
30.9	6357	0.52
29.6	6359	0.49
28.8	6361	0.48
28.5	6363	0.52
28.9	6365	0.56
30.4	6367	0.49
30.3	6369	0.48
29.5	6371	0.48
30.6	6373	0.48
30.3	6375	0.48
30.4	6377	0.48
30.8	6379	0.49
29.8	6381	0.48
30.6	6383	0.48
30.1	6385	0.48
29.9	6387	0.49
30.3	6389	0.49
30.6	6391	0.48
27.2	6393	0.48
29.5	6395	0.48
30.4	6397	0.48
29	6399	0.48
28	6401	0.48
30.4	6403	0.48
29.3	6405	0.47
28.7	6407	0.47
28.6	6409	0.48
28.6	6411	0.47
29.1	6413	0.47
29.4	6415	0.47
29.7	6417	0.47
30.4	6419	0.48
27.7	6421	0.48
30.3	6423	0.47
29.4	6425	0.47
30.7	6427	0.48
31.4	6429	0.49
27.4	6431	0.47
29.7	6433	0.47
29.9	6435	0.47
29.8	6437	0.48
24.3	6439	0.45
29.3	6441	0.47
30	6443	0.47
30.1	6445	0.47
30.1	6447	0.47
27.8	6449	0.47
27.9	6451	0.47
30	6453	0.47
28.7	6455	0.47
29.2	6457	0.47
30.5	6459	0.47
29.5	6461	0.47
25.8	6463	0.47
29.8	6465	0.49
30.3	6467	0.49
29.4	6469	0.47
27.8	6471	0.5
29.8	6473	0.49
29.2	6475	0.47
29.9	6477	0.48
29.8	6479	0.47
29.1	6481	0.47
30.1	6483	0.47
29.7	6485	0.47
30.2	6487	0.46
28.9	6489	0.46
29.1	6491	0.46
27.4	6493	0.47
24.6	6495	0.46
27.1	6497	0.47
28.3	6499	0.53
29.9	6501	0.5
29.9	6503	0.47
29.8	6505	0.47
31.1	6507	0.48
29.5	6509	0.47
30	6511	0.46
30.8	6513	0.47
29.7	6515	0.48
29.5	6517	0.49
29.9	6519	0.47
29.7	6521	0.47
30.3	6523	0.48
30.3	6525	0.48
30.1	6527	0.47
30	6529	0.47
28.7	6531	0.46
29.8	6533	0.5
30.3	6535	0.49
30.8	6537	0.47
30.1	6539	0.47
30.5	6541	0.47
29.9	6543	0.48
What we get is 1.62 AA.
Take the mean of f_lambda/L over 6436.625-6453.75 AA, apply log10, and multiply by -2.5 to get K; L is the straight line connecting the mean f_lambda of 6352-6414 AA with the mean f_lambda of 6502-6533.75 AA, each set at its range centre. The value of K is 0.04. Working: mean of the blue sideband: 29.7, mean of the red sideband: 29.9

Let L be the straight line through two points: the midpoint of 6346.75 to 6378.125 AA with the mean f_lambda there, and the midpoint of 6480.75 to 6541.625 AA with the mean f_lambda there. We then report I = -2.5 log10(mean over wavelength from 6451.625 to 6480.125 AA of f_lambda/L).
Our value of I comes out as 0.02 mag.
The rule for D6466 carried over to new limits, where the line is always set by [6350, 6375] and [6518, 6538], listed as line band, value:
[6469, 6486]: 0.3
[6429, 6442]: 0.6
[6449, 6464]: 0.6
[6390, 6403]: 0.3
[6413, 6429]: 0.1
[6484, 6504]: 1.0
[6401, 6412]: 0.3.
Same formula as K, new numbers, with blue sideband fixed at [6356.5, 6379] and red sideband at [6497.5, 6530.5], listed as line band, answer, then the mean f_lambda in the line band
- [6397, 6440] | 0.03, 29.2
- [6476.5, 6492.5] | 0.01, 29.5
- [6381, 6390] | -0.01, 30.2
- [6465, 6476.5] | 0.02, 29.4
